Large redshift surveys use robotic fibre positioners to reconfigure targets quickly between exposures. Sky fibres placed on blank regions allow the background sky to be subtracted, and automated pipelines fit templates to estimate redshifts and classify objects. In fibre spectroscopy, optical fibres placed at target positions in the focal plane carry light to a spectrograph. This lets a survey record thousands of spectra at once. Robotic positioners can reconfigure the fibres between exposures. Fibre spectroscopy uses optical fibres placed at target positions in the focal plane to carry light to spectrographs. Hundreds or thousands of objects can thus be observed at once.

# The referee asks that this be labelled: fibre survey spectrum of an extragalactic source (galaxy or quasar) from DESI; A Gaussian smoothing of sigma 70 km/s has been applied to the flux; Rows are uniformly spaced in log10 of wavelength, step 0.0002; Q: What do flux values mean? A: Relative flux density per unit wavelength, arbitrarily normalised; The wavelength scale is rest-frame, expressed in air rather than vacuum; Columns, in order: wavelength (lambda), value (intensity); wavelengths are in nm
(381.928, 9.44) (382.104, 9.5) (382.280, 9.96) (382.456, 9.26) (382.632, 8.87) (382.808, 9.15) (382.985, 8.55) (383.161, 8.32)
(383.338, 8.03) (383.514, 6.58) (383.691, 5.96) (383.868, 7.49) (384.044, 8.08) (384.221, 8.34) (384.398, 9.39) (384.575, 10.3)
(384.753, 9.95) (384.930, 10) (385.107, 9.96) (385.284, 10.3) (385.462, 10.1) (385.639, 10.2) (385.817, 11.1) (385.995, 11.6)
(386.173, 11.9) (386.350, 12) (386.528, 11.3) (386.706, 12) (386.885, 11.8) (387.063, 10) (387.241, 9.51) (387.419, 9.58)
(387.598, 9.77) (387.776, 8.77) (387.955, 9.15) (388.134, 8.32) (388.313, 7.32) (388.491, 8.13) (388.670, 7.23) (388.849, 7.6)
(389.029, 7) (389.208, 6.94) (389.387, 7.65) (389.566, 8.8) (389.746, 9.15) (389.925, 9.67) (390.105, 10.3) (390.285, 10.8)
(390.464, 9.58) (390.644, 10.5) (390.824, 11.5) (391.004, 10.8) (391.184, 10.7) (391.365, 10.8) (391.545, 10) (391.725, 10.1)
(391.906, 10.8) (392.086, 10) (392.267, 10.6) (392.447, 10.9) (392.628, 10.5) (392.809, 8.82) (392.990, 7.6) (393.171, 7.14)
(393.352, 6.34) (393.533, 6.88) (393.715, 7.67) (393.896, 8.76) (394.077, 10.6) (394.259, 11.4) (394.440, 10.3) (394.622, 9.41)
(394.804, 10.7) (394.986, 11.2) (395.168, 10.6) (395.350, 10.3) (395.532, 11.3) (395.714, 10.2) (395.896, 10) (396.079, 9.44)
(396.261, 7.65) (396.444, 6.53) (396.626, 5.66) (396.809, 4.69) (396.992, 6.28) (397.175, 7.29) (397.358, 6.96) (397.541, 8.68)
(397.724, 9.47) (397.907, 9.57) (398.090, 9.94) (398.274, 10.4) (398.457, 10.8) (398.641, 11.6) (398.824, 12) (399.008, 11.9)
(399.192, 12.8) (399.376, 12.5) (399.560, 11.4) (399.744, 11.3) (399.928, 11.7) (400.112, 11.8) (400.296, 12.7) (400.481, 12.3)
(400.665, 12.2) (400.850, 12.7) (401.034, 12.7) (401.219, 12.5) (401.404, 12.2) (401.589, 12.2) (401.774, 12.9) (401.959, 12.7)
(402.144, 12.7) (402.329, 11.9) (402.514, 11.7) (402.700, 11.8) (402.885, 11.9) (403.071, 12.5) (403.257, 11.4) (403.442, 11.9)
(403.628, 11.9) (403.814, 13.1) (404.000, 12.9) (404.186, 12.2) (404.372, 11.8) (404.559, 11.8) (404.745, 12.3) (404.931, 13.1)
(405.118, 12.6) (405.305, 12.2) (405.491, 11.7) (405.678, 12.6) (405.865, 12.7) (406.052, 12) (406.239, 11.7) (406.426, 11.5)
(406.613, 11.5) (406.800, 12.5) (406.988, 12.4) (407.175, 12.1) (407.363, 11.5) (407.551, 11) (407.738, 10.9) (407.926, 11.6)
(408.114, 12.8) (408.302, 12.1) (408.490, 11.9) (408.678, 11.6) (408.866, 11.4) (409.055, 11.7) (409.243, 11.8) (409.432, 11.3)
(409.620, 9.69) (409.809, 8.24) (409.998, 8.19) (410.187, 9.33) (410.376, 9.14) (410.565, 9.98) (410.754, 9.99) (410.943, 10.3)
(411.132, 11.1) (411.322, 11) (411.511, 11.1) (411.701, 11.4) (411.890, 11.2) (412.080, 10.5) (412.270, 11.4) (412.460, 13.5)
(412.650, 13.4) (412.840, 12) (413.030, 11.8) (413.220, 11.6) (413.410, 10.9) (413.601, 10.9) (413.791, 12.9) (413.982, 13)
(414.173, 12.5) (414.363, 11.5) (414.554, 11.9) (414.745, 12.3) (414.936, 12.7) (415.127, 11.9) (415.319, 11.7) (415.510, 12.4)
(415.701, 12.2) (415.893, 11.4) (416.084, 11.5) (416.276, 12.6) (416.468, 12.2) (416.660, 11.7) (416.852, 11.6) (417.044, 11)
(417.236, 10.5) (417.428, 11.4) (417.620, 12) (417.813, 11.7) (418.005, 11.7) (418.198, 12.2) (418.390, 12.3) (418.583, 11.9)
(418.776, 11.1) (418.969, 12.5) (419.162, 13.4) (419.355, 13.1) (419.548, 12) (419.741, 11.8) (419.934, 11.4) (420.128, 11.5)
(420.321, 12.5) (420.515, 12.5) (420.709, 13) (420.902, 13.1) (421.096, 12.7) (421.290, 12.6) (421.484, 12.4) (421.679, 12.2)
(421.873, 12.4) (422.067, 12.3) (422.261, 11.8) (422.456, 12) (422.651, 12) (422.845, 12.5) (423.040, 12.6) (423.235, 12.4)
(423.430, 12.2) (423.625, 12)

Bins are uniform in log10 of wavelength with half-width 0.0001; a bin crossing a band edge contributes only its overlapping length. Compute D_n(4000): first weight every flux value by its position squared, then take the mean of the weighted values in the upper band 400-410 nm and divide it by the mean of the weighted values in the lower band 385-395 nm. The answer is 1.33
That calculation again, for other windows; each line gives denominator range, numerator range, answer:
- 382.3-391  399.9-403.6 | 1.41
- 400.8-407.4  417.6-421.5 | 1.08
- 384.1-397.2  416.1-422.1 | 1.48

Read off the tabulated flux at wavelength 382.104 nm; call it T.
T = 9.5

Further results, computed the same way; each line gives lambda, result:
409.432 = 11.3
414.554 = 11.9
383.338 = 8.03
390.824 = 11.5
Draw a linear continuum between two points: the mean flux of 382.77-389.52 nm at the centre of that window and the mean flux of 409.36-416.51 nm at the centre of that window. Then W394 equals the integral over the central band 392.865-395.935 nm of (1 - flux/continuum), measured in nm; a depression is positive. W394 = 0.14 nm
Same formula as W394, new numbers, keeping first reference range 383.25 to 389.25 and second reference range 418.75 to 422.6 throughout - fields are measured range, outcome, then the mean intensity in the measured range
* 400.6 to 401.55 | -0.17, 12.4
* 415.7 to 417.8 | 0.06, 11.6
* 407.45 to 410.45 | 0.13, 10.8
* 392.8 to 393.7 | 0.24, 7.25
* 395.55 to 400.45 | 0.26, 9.8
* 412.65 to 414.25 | -0.05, 12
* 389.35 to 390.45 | 0.02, 9.5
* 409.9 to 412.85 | 0.18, 10.8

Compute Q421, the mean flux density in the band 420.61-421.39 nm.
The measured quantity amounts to 12.9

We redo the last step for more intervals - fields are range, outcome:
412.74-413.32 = 11.8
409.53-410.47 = 8.91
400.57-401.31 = 12.5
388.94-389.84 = 7.93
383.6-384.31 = 7.47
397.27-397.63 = 7.82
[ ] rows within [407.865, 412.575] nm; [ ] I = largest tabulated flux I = 13.5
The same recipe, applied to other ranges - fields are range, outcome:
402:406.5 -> 13.1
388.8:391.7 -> 11.5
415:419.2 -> 13.4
